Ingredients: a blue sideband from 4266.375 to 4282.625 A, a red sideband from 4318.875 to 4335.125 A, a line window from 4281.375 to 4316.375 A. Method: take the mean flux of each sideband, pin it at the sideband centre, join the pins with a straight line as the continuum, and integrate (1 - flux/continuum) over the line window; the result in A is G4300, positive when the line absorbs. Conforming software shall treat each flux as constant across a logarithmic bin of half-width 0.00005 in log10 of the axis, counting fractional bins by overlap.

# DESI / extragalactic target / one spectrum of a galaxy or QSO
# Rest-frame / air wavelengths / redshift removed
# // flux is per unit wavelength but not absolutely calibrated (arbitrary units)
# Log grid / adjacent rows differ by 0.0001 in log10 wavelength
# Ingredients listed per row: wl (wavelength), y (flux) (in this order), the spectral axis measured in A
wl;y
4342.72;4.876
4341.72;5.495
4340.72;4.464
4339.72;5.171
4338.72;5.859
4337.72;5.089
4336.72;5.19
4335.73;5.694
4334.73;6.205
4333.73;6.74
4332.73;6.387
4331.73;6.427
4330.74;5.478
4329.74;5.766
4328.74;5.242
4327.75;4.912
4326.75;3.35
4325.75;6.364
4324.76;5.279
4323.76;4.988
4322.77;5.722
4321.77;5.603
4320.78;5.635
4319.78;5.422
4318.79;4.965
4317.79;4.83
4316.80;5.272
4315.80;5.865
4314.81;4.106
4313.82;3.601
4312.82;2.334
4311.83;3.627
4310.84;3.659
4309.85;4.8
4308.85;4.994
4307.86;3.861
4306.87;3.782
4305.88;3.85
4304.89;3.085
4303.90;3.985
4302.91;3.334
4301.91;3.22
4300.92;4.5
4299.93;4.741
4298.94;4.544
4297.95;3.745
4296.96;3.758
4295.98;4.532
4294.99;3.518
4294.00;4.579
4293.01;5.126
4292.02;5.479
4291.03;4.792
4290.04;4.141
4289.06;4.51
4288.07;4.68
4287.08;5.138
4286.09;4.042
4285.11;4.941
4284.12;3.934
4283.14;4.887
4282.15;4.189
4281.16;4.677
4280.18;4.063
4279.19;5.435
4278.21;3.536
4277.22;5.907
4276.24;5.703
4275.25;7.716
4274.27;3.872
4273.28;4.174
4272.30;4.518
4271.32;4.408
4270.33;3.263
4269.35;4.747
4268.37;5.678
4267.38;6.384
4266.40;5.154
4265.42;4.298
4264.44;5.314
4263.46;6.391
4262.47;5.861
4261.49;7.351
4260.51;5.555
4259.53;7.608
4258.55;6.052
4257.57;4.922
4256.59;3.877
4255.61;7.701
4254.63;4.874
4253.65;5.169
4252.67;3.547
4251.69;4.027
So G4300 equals 6.5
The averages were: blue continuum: 4.9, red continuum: 5.58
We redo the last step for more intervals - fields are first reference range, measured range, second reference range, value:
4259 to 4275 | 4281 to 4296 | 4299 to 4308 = -0.4 A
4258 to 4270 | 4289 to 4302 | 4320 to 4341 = 2.9 A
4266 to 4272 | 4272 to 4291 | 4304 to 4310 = -0.5 A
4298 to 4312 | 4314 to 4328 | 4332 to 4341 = -0.8 A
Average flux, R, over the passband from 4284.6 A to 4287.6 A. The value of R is 4.7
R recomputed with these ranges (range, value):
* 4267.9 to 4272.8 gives 4.52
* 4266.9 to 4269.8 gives 5.6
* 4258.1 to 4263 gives 6.48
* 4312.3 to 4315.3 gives 3.35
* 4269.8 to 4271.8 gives 3.84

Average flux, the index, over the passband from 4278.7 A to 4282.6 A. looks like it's 4.59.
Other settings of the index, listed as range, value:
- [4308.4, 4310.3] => 4.88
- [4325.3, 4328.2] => 4.84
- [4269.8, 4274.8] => 4.09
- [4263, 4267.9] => 5.5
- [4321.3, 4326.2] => 5.59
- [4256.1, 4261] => 5.61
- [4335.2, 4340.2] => 5.41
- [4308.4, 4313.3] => 3.88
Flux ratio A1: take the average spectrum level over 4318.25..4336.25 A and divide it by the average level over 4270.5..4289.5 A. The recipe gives 1.2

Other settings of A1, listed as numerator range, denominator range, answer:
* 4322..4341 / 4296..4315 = 1.42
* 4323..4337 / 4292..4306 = 1.36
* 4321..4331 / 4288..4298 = 1.18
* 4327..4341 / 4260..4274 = 1.08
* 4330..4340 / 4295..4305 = 1.48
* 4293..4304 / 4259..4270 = 0.70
